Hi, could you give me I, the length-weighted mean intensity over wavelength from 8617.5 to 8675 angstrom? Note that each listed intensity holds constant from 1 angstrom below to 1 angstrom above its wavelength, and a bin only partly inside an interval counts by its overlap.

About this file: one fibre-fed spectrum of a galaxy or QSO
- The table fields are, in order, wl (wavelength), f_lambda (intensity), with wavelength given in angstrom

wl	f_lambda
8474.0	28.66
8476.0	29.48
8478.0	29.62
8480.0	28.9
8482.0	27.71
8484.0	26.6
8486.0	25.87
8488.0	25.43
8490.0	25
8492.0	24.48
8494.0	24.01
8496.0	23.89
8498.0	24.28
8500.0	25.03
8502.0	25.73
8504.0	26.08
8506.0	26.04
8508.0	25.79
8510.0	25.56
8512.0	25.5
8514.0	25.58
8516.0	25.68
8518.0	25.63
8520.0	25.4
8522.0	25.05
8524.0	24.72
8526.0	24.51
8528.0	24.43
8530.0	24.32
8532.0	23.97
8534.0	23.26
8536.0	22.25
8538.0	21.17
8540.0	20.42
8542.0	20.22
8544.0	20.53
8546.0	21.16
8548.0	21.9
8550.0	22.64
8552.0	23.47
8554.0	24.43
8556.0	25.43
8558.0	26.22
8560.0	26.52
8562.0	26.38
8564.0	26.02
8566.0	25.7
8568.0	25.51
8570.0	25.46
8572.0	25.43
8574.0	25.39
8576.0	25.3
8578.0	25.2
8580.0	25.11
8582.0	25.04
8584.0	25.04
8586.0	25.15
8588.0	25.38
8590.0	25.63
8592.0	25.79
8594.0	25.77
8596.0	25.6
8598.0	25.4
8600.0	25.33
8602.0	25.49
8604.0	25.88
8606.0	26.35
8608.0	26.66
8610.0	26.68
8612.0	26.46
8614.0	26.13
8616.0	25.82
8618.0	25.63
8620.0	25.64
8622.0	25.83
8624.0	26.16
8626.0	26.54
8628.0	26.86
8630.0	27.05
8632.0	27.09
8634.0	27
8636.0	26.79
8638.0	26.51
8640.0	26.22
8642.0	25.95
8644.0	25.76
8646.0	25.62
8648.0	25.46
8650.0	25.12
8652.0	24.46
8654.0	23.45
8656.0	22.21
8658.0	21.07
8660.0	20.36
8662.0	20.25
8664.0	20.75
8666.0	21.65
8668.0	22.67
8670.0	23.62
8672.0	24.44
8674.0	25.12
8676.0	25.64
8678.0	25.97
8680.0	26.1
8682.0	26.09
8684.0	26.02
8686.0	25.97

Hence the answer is 24.7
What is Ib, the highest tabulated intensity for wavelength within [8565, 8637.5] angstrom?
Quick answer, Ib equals 27.09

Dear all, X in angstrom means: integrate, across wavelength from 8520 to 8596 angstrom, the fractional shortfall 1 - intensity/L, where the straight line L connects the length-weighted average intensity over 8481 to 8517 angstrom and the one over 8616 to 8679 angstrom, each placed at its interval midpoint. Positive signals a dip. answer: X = 2.48 angstrom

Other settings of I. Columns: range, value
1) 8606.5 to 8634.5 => 26.4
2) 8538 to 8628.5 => 25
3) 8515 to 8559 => 23.5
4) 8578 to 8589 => 25.1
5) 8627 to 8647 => 26.5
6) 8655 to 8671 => 21.6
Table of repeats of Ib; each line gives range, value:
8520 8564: 26.52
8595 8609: 26.66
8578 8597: 25.79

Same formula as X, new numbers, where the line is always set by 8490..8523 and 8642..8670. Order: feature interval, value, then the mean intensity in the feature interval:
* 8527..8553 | 2.6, 22.3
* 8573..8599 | -1.4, 25.4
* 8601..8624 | -2.3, 26.1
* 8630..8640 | -1.4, 26.8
